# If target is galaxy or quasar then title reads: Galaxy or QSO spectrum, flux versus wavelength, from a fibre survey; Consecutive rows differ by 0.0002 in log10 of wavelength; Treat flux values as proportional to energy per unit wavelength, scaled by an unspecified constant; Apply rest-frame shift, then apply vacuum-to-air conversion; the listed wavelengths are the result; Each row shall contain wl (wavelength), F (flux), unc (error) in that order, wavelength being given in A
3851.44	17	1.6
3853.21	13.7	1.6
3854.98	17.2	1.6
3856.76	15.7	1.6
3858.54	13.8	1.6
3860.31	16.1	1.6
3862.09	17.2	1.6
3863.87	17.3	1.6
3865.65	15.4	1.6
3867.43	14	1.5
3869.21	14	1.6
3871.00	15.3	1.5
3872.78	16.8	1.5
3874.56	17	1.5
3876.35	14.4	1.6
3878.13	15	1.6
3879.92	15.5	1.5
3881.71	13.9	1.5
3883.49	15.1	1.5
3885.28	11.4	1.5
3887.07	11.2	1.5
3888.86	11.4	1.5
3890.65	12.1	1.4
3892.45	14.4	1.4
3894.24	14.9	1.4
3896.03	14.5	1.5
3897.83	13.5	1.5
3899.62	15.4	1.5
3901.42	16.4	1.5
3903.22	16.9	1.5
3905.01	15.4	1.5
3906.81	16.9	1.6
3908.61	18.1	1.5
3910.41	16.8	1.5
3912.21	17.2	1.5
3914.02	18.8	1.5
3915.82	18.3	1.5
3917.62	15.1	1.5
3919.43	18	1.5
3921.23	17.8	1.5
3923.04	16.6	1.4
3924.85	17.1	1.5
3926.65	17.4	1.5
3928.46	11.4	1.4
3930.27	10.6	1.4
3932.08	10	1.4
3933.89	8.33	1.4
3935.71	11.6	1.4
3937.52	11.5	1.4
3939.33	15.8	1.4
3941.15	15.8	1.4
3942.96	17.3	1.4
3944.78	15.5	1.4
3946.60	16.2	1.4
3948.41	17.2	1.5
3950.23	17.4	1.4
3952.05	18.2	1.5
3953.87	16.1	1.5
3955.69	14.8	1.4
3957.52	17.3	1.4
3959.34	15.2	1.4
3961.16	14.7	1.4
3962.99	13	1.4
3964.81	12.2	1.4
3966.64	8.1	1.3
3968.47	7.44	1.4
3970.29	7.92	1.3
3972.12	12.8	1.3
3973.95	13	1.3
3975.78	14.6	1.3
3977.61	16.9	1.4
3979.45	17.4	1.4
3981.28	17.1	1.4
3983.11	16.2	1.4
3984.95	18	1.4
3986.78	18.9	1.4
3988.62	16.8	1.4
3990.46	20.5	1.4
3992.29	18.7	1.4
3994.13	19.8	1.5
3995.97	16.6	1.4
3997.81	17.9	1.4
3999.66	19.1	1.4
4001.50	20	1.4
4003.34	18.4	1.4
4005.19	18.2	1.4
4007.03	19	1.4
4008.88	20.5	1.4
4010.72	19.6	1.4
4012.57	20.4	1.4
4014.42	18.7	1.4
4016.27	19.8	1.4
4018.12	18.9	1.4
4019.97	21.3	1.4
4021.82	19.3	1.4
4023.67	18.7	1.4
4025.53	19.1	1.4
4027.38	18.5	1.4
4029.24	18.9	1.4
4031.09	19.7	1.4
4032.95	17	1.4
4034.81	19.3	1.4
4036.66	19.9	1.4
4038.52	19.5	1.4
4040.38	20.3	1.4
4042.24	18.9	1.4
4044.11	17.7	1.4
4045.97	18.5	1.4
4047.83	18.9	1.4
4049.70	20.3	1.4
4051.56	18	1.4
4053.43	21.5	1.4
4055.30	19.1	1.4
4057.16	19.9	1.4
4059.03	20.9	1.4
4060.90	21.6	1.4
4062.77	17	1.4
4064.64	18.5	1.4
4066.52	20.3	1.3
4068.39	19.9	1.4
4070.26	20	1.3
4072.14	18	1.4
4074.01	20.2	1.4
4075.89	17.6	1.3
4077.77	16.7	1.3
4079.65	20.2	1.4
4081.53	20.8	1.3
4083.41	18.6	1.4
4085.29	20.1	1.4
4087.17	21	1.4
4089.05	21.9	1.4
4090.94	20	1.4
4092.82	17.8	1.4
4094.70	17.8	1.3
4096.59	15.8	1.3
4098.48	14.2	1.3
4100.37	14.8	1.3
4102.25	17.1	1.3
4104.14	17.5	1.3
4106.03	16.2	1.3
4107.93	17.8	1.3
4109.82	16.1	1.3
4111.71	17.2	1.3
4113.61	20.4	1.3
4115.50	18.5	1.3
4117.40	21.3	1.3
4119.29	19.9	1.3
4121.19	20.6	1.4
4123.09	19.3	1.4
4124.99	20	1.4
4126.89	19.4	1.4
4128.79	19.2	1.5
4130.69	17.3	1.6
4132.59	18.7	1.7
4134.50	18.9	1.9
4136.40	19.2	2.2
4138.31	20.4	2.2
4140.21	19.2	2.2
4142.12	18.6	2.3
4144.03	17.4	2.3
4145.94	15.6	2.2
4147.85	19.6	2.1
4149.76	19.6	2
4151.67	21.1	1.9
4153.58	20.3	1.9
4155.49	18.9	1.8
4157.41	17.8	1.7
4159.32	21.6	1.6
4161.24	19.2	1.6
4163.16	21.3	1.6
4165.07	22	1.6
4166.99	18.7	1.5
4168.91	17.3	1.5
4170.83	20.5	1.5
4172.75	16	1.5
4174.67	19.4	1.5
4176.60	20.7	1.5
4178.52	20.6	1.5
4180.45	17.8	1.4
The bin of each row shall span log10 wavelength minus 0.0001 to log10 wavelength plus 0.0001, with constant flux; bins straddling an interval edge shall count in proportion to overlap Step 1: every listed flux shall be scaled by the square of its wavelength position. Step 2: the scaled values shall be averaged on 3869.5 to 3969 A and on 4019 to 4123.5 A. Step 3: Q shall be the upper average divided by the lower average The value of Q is 1.4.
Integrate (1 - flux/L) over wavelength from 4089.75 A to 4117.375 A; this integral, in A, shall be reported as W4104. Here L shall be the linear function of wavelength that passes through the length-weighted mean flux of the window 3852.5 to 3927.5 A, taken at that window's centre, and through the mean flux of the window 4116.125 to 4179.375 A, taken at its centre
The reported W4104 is 1.94 A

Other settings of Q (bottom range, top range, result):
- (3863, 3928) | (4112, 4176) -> 1.41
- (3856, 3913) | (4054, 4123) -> 1.38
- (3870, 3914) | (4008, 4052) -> 1.37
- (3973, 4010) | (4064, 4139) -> 1.10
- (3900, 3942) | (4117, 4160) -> 1.40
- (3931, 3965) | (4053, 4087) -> 1.41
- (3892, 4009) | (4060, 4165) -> 1.30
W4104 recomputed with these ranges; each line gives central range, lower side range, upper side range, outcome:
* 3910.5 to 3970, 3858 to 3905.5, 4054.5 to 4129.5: 4.3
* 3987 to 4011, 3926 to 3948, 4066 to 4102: -4.8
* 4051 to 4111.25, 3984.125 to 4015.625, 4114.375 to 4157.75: 1.4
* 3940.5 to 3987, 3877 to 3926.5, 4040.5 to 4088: 5.6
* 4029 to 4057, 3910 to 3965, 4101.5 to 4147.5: -3.3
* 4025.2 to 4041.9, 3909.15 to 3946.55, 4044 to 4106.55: -1.3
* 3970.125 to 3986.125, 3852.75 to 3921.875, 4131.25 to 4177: 1.4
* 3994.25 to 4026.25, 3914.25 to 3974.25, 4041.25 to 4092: -3.9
